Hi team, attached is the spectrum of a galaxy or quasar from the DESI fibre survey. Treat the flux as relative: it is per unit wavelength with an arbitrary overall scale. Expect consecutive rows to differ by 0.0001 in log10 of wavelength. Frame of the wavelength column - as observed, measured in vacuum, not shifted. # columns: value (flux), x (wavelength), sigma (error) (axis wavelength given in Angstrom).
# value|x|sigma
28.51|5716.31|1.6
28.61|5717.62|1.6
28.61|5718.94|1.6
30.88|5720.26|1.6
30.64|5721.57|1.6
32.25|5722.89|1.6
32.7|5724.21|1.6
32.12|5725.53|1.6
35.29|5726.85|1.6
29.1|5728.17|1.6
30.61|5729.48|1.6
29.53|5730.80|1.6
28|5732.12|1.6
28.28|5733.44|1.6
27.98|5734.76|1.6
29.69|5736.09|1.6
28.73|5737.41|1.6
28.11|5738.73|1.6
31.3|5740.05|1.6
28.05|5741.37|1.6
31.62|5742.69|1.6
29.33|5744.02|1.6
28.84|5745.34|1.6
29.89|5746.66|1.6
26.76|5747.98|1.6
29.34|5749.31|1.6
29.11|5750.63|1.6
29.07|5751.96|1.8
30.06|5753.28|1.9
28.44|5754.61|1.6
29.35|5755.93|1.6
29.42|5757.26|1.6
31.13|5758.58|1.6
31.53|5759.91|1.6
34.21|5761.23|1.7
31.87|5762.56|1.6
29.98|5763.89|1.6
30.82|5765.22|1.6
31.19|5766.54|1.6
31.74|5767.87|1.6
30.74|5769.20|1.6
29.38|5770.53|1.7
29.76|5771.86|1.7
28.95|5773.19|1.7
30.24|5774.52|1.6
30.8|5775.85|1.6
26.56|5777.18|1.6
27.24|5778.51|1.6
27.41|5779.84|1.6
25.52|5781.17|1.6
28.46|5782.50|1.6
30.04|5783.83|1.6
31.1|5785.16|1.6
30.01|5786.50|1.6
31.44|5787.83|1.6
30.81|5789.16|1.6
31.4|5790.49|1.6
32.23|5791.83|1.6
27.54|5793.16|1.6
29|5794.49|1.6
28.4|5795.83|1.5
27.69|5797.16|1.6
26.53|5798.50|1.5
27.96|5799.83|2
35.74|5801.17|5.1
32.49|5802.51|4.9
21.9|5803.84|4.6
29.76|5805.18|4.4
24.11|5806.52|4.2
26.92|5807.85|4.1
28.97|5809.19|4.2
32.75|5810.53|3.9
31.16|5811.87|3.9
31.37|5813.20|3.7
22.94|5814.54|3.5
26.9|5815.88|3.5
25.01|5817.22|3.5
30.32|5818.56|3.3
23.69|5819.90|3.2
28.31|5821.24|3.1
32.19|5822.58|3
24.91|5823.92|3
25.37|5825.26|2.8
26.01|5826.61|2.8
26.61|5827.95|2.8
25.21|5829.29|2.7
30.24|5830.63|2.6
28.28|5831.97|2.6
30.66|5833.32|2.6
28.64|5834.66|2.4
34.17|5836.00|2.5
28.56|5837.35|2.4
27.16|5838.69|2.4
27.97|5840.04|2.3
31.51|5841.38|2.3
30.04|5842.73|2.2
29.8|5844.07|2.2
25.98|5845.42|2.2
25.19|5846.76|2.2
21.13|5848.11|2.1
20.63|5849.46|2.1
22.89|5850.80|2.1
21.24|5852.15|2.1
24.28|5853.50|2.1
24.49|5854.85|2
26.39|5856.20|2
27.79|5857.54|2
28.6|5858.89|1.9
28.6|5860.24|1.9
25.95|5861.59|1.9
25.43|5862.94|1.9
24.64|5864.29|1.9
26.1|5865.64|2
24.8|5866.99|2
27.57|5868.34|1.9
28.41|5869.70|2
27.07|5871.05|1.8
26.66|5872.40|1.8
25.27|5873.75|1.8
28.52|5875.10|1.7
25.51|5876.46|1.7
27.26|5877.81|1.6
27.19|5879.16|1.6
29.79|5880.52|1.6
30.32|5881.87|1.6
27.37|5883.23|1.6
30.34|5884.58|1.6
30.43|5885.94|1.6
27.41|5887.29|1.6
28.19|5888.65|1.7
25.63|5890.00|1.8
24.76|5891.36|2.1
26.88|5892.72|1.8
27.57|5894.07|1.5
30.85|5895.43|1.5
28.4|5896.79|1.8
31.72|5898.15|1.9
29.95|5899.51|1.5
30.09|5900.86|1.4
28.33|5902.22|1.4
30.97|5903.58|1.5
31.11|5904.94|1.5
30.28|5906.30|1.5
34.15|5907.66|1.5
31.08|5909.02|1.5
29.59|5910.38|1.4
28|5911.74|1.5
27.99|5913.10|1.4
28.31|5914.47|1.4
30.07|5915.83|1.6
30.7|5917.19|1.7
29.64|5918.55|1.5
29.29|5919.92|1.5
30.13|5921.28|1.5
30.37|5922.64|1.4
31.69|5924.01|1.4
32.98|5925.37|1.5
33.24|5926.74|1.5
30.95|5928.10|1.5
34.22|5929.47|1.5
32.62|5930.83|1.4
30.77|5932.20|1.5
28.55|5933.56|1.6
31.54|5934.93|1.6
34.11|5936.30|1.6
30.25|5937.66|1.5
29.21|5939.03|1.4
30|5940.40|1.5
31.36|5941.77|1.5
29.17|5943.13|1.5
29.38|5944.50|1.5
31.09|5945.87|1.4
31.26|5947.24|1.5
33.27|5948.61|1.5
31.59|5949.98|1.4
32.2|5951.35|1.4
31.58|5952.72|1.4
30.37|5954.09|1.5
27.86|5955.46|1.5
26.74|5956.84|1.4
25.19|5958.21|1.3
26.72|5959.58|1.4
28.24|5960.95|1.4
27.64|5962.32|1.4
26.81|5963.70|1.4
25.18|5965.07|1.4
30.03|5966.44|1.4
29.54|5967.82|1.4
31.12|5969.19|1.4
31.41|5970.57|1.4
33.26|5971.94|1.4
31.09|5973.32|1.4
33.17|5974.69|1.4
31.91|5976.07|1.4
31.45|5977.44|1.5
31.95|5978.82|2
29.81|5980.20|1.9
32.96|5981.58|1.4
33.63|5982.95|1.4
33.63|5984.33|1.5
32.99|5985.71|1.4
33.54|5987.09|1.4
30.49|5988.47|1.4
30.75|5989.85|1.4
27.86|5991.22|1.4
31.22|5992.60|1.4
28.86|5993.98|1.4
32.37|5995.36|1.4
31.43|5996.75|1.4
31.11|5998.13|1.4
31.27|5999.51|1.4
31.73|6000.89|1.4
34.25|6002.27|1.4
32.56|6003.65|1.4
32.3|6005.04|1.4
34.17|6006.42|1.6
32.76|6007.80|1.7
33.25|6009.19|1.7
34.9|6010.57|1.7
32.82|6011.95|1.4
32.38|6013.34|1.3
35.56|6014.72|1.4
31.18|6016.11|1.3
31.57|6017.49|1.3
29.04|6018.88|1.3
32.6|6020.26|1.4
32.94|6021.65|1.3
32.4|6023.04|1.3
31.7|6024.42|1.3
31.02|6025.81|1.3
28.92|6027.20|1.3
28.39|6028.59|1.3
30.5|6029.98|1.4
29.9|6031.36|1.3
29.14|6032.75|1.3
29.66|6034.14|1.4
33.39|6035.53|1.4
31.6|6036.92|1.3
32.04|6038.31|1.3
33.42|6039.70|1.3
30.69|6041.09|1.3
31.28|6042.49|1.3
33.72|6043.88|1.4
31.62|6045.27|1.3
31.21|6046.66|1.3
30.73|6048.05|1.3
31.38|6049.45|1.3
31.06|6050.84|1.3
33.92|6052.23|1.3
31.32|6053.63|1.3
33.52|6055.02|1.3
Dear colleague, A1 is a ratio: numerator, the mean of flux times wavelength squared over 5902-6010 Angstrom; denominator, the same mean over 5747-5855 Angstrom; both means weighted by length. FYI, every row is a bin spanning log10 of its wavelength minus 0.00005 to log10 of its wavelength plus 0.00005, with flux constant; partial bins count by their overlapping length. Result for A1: 1.1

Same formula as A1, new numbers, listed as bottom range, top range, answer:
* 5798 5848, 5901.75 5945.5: 1.13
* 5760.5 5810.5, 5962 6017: 1.15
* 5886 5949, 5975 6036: 1.08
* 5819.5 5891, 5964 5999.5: 1.20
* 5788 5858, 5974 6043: 1.22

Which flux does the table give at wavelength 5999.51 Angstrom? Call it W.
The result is 31.27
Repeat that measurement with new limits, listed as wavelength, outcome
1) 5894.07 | 27.57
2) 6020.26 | 32.6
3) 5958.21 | 25.19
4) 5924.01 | 31.69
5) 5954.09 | 30.37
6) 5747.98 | 26.76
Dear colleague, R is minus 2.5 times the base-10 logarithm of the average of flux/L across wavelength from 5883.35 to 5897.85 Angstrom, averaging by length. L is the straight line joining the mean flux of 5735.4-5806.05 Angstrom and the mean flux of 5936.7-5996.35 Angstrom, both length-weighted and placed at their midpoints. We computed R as 0.07 mag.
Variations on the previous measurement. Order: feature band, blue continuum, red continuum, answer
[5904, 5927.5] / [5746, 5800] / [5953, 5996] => -0.02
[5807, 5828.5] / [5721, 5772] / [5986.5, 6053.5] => 0.11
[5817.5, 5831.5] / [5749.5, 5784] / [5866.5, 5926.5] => 0.08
